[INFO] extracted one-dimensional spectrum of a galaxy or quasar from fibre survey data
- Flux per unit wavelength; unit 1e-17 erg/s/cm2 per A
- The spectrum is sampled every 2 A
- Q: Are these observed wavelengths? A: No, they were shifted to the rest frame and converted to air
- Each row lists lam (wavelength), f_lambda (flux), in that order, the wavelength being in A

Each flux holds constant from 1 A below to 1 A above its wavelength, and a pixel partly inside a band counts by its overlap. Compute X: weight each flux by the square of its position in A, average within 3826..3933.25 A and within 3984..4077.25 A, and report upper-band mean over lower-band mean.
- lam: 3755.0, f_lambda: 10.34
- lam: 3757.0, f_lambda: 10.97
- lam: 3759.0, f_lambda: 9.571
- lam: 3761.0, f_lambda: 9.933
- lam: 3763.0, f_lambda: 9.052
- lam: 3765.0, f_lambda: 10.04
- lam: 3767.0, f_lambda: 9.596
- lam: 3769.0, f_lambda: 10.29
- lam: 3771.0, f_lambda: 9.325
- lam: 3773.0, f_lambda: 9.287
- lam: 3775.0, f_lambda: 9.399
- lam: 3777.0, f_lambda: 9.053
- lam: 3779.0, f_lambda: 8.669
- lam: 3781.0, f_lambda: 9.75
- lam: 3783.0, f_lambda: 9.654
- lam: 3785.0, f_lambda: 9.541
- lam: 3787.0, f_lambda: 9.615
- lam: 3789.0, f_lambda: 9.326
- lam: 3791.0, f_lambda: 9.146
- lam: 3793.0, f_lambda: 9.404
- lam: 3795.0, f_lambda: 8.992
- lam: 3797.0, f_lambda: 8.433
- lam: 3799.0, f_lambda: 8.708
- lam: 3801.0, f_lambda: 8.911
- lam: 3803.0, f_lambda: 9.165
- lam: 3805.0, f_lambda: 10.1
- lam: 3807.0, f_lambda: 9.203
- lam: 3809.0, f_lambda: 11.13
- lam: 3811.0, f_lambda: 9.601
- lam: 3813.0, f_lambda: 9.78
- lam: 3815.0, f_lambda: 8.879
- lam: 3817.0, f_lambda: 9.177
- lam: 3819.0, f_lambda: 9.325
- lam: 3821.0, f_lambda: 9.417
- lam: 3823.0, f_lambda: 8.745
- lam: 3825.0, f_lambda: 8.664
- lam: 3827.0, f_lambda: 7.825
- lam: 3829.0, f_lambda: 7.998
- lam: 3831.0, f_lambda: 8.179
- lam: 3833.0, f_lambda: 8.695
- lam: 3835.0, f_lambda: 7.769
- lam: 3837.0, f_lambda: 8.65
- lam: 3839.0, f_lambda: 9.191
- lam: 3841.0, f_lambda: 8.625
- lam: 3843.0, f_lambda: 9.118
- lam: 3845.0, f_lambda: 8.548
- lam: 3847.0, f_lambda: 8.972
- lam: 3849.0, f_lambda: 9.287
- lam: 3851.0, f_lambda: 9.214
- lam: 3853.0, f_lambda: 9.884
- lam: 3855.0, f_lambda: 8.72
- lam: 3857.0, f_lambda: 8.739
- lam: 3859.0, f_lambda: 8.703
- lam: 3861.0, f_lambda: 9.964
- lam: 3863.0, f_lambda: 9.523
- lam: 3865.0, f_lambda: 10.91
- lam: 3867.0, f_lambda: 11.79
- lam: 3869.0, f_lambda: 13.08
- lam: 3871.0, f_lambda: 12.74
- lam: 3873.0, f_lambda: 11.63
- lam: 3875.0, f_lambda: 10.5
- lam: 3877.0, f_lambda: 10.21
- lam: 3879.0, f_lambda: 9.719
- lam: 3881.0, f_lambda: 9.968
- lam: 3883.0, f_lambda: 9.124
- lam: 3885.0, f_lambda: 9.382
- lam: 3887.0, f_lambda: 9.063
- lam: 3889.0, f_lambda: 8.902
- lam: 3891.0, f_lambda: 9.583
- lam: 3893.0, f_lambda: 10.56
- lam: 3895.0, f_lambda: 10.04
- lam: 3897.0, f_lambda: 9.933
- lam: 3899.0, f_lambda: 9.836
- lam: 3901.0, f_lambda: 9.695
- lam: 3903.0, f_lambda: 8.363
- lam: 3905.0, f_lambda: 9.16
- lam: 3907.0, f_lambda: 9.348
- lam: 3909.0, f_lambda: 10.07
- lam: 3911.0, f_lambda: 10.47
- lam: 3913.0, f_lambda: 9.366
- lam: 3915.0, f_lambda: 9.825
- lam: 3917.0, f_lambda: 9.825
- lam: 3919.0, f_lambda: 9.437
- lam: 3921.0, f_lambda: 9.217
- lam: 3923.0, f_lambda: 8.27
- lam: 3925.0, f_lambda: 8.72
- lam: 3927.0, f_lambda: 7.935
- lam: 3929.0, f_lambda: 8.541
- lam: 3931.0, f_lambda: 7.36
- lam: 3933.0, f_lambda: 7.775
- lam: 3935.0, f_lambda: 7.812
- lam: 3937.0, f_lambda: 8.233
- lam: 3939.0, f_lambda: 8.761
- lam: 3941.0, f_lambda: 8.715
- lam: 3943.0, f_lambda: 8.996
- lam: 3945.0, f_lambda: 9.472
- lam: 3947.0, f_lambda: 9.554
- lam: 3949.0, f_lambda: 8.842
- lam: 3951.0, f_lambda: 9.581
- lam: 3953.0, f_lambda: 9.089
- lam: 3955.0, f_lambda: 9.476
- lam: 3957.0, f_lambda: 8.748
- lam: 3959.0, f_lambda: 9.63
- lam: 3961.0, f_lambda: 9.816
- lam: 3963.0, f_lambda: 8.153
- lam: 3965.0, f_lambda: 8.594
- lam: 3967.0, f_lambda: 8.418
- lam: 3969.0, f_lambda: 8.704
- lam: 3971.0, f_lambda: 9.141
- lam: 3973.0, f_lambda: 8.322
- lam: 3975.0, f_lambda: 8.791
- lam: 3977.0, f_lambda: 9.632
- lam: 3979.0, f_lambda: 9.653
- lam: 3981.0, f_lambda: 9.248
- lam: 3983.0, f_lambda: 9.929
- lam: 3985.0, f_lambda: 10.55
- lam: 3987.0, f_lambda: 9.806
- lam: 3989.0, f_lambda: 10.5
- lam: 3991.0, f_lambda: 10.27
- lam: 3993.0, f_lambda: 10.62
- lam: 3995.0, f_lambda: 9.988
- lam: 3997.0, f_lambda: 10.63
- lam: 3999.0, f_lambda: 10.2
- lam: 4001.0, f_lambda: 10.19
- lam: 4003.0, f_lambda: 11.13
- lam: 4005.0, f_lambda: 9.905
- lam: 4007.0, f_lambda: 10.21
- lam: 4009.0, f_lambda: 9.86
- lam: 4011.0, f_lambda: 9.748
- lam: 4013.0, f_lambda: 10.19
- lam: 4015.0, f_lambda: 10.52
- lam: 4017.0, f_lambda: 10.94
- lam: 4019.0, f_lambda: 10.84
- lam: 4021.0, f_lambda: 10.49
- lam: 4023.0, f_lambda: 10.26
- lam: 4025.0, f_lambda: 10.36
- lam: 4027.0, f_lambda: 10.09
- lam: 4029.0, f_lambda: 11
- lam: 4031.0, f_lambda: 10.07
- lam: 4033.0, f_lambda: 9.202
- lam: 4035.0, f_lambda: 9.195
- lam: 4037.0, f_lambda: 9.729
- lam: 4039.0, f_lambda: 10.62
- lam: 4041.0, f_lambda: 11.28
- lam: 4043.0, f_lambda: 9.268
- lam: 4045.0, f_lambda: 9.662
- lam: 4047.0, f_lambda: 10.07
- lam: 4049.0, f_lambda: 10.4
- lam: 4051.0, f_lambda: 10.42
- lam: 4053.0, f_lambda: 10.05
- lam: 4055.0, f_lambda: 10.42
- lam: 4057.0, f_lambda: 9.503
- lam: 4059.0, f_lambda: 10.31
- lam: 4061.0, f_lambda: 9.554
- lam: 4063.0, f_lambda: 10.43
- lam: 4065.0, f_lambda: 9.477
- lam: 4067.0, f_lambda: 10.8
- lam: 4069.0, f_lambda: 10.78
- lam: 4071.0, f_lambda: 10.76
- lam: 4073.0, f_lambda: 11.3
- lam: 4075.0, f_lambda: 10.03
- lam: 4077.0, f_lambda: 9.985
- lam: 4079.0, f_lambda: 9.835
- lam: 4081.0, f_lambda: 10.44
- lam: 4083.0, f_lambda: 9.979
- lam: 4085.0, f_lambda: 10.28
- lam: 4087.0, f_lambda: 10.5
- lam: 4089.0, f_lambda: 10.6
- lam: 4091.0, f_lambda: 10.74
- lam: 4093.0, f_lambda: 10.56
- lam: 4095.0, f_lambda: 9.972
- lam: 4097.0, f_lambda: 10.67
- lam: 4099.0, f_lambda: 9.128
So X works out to 1.2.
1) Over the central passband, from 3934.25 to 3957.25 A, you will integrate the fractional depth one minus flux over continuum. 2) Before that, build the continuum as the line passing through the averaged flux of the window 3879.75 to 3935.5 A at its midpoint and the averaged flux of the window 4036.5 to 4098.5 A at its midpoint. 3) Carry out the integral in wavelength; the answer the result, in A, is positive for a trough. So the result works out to 1.23 A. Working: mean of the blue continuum 9.21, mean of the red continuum 10.3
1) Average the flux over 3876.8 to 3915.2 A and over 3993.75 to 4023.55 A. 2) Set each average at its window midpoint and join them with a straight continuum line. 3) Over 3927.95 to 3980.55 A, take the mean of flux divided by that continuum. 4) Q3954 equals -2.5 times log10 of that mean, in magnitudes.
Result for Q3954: 0.13 mag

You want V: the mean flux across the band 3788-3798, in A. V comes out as 9.06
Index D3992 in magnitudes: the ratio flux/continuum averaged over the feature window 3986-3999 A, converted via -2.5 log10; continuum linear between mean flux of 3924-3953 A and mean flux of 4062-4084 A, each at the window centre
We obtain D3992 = -0.109 mag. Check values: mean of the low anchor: 8.61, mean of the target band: 10.3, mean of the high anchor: 10.3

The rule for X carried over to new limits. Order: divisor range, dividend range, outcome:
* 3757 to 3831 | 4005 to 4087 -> 1.25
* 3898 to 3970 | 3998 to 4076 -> 1.20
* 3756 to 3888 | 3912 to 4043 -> 1.09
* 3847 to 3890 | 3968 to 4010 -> 1.05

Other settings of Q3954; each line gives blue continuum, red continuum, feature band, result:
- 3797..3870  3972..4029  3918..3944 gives 0.16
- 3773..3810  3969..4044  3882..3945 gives 0.07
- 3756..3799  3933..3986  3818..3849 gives 0.08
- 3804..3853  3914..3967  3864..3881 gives -0.25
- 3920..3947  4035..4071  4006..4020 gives -0.08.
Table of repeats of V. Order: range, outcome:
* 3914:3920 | 9.7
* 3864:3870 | 11.9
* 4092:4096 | 10.3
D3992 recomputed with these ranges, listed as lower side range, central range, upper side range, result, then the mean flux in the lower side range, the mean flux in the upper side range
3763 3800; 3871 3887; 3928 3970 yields -0.13 mag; 9.34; 8.77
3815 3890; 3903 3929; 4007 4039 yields 0.06 mag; 9.45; 10.2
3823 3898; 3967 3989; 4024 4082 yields 0.06 mag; 9.54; 10.2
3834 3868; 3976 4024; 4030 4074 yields -0.03 mag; 9.27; 10.2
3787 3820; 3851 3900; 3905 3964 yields -0.11 mag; 9.34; 9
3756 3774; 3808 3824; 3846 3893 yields 0.04 mag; 9.78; 10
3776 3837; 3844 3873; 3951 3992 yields -0.10 mag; 9.09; 9.33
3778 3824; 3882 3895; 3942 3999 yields -0.01 mag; 9.33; 9.45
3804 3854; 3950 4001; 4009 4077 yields 0.04 mag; 9.04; 10.2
